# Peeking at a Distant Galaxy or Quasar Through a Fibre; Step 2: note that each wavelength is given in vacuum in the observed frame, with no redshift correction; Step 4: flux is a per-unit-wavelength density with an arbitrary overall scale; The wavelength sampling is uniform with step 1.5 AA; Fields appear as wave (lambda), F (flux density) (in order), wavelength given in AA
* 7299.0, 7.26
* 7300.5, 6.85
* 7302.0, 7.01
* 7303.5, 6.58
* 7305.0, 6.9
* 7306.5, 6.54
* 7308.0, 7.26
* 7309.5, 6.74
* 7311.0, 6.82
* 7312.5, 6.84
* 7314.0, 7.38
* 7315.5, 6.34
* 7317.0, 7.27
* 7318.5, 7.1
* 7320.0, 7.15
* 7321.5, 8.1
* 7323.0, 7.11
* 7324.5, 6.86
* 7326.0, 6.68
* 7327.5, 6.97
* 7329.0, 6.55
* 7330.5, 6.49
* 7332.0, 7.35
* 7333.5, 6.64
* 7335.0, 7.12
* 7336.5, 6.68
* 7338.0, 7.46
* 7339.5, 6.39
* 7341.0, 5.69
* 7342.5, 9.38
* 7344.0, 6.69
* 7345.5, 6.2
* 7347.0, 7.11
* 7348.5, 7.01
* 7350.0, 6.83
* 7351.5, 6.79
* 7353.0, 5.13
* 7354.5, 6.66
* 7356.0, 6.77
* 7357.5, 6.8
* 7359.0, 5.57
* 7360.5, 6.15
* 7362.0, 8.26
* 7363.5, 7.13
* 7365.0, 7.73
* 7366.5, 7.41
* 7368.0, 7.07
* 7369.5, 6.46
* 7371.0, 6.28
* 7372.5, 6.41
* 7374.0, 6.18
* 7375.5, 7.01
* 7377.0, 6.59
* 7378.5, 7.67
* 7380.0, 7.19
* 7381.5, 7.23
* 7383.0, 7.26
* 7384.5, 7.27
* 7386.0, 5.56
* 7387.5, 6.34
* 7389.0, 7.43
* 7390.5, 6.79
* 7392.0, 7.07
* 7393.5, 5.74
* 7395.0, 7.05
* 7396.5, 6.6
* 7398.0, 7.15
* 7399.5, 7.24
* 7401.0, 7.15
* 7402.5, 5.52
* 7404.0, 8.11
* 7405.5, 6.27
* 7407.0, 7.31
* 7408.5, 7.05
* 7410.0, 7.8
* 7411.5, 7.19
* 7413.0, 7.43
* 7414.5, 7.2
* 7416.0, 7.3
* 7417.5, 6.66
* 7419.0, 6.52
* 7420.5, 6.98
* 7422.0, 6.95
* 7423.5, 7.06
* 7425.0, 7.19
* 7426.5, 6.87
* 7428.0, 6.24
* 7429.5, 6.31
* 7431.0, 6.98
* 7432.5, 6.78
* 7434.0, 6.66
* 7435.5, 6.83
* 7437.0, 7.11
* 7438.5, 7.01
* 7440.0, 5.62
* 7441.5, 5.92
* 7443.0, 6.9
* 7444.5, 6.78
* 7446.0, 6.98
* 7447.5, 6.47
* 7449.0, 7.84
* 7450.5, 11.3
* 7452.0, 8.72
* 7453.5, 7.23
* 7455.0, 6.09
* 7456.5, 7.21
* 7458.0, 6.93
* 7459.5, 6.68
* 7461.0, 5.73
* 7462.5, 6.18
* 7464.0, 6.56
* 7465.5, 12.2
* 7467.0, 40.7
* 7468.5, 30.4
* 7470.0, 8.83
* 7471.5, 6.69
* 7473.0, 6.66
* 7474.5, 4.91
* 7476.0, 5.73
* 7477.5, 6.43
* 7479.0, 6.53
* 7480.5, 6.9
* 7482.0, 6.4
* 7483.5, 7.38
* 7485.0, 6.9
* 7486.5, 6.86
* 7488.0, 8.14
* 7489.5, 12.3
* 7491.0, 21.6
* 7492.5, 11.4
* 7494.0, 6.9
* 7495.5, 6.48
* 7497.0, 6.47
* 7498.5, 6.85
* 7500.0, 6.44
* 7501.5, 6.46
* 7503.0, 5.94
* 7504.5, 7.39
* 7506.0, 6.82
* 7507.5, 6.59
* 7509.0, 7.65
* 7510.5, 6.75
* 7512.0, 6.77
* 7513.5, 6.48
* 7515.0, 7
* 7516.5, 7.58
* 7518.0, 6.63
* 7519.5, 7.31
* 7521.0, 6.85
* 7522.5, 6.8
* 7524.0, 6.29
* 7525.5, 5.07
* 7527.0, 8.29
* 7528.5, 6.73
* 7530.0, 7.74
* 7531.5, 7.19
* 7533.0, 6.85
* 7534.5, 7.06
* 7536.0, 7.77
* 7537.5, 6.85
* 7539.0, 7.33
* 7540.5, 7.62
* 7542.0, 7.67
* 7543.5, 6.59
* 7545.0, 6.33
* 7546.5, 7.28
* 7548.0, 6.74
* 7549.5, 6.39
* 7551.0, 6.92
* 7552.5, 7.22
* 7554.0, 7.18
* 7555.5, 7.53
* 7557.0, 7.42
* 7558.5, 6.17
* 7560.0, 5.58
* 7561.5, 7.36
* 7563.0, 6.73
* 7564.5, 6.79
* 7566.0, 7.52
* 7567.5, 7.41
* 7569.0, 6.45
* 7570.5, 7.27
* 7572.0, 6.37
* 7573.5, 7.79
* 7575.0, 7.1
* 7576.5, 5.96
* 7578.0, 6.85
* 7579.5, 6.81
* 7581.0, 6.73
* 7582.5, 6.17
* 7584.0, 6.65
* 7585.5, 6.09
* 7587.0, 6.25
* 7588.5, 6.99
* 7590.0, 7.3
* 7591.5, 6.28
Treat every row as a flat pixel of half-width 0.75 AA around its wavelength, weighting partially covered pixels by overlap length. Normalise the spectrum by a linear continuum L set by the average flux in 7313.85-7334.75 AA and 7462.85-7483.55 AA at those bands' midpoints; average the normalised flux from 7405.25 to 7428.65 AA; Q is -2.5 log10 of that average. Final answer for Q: 0.34 mag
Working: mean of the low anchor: 6.99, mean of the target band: 7.02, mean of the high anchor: 11.2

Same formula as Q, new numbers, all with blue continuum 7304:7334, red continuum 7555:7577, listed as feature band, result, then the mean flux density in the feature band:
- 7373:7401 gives 0.013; 6.86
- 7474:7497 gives -0.198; 8.3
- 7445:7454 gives -0.167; 8.08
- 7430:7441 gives 0.039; 6.69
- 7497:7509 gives 0.035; 6.69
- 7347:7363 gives 0.051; 6.63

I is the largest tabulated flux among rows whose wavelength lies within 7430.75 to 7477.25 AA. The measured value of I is 40.7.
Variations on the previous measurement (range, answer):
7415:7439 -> 7.3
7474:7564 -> 21.6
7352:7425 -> 8.26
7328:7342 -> 7.46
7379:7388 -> 7.27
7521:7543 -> 8.29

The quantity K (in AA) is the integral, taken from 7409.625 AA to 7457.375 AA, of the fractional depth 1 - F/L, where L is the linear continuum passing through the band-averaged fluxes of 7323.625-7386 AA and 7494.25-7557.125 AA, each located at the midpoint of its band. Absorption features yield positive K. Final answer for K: -1.2 AA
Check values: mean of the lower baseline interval 6.84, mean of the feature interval 7.06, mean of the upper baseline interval 6.93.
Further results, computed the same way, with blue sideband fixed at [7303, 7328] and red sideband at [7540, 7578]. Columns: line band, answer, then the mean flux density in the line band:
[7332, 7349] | 0.0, 6.96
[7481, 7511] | -4.9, 8.09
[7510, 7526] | 0.5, 6.71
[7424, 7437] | 0.4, 6.76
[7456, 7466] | -0.4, 7.24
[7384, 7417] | 0.2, 6.93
